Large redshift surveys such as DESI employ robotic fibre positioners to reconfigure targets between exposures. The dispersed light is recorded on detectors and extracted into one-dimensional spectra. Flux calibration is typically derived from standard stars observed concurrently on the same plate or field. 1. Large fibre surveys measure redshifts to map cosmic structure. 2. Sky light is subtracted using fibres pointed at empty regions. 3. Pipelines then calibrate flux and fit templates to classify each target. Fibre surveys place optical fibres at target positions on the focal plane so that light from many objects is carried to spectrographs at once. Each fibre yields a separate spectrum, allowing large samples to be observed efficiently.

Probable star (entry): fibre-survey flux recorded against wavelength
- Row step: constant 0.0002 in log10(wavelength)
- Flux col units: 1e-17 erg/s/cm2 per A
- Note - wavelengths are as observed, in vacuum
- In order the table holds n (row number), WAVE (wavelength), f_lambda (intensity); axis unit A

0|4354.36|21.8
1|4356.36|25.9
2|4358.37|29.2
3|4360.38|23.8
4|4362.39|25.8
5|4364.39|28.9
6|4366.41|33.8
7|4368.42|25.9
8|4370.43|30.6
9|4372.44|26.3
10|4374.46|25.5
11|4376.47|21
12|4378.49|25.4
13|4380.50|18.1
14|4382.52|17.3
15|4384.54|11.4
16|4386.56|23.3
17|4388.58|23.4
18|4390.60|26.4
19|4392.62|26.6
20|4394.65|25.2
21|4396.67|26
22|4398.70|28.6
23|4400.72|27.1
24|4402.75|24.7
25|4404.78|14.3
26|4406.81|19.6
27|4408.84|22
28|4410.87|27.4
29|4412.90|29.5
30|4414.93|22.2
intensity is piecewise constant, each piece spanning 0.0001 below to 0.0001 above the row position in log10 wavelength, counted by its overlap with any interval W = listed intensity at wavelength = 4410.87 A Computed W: 27.4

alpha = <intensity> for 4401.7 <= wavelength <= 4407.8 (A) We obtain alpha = 19.6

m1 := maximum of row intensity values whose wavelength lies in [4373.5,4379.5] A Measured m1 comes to 25.5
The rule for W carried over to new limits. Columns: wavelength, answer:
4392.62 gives 26.6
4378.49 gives 25.4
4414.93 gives 22.2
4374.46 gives 25.5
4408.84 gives 22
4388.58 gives 23.4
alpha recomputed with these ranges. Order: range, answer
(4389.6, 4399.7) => 26.5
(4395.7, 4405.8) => 24.1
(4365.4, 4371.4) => 30.1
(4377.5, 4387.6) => 19.1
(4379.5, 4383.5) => 17.7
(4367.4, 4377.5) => 25.9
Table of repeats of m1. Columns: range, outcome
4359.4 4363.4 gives 25.8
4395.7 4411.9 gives 28.6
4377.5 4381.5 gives 25.4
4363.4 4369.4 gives 33.8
